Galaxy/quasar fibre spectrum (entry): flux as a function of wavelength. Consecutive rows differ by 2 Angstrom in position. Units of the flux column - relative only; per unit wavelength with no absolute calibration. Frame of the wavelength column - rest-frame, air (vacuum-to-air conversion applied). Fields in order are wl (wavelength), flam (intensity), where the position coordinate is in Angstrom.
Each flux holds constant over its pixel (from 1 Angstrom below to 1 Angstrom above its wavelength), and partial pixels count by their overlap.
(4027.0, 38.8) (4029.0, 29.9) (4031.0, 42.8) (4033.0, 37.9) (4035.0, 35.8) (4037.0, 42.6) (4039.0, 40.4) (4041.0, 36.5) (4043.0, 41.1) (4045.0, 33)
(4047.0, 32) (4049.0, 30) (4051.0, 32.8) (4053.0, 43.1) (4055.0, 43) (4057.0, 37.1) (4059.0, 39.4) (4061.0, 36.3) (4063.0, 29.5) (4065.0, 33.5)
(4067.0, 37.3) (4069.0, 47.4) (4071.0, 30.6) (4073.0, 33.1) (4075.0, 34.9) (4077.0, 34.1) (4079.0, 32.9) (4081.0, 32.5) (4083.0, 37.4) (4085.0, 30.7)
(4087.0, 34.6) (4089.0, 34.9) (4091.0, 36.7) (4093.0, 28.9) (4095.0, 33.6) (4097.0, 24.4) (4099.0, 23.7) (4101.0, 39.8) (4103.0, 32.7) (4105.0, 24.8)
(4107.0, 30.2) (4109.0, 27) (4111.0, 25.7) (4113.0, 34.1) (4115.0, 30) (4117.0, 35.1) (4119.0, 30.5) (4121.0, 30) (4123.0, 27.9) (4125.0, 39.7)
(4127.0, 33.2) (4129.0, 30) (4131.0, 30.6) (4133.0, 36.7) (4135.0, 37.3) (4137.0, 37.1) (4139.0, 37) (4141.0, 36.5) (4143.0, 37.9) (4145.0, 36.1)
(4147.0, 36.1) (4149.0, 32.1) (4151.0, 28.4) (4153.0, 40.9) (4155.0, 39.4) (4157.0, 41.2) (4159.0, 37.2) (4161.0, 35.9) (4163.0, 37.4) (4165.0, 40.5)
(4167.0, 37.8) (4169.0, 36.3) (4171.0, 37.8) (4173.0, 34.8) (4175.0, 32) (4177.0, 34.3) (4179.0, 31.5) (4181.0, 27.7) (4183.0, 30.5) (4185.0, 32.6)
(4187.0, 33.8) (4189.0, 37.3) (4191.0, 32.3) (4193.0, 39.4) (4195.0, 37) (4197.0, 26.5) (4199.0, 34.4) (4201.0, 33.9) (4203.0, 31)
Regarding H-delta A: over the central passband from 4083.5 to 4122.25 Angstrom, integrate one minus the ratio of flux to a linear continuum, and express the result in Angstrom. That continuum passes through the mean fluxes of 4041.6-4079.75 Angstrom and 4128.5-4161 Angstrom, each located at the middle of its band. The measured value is 5.3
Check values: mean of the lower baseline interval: 35.9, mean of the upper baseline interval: 36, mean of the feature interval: 31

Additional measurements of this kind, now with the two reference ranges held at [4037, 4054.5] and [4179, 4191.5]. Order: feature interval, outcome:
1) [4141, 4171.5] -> -3.5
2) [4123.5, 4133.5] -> 0.1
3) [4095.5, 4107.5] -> 1.9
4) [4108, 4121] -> 1.6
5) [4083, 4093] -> 0.4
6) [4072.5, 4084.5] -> 0.5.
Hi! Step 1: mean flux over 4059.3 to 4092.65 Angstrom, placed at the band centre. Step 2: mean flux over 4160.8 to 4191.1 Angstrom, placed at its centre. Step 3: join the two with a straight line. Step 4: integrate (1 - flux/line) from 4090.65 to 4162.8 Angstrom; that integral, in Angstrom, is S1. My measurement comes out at 2.8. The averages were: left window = 34.8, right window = 34.6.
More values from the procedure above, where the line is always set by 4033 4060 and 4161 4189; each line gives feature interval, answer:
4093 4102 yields 1.5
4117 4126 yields 0.9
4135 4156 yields -0.6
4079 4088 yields 0.7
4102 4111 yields 1.9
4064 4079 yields 0.5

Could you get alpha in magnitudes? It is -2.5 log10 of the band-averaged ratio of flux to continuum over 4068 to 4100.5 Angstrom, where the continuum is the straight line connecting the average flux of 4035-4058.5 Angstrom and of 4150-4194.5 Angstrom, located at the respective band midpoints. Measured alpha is 0.11 mag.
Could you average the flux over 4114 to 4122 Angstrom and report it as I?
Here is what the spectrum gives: 31.4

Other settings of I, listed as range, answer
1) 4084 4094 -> 33.2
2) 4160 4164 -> 36.6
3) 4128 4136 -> 33.7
